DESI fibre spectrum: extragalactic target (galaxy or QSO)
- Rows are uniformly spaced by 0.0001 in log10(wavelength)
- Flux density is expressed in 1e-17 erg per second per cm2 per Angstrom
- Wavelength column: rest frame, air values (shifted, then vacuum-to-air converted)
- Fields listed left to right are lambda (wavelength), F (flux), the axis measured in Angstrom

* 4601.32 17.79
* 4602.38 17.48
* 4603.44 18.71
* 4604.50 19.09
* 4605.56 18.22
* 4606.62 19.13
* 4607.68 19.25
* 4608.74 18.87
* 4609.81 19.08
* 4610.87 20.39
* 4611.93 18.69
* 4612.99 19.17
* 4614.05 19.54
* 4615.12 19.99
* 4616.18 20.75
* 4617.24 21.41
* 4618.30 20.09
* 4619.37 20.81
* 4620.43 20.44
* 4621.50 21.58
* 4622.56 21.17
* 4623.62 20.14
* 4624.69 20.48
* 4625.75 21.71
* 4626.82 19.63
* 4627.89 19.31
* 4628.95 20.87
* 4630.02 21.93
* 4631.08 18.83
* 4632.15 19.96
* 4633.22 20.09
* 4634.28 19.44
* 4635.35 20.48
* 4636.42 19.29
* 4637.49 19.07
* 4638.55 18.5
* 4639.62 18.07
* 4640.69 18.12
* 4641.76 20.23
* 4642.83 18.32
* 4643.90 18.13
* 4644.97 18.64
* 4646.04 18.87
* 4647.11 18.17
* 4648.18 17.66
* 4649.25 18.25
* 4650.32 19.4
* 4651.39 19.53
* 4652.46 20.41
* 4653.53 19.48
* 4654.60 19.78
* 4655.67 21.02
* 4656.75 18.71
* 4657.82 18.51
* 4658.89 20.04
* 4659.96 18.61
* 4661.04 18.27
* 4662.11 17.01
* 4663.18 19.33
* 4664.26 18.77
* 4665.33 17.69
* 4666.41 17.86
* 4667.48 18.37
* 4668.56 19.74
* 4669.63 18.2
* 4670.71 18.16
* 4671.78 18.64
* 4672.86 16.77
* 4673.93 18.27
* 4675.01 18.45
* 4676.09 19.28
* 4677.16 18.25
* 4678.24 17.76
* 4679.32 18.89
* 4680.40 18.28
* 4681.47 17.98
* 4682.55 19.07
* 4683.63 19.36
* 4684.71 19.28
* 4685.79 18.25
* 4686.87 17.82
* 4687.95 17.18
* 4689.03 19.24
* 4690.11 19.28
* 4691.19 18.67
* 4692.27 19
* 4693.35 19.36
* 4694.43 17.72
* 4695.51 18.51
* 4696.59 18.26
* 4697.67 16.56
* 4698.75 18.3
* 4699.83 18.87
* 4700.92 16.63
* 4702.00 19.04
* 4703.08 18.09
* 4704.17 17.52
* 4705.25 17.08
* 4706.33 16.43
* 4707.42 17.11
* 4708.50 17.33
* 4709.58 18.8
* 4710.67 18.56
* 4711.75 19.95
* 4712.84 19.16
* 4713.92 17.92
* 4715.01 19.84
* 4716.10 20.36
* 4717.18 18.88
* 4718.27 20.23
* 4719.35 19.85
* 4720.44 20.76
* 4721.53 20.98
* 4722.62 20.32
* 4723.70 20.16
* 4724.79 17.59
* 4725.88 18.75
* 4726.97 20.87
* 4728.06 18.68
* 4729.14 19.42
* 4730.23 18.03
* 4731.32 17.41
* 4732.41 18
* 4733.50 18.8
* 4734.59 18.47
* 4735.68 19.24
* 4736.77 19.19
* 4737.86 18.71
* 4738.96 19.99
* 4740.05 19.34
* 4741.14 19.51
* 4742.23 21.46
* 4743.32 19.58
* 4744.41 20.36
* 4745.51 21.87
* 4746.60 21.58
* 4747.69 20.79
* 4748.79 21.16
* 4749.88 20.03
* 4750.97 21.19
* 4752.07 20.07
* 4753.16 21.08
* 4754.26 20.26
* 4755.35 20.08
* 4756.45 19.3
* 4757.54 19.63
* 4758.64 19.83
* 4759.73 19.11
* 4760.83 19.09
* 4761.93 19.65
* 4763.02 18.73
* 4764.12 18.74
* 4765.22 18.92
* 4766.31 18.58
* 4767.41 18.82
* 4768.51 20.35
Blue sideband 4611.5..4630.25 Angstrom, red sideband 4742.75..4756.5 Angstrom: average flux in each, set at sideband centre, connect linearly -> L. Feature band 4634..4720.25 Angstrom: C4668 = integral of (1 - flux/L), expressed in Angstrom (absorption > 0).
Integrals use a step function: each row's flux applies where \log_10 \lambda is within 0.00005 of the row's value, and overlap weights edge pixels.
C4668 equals 7.8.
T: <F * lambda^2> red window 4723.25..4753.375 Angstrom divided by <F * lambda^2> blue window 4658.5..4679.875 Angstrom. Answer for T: 1.10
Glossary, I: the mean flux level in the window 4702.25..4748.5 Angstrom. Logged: 19.2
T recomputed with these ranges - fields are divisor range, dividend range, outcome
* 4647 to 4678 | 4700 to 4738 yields 1.03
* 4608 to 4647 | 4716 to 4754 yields 1.05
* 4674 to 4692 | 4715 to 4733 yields 1.06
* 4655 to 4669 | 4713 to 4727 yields 1.08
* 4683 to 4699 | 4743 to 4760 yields 1.13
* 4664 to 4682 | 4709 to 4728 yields 1.09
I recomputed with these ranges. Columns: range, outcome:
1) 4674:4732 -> 18.7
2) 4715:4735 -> 19.3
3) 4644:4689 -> 18.6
